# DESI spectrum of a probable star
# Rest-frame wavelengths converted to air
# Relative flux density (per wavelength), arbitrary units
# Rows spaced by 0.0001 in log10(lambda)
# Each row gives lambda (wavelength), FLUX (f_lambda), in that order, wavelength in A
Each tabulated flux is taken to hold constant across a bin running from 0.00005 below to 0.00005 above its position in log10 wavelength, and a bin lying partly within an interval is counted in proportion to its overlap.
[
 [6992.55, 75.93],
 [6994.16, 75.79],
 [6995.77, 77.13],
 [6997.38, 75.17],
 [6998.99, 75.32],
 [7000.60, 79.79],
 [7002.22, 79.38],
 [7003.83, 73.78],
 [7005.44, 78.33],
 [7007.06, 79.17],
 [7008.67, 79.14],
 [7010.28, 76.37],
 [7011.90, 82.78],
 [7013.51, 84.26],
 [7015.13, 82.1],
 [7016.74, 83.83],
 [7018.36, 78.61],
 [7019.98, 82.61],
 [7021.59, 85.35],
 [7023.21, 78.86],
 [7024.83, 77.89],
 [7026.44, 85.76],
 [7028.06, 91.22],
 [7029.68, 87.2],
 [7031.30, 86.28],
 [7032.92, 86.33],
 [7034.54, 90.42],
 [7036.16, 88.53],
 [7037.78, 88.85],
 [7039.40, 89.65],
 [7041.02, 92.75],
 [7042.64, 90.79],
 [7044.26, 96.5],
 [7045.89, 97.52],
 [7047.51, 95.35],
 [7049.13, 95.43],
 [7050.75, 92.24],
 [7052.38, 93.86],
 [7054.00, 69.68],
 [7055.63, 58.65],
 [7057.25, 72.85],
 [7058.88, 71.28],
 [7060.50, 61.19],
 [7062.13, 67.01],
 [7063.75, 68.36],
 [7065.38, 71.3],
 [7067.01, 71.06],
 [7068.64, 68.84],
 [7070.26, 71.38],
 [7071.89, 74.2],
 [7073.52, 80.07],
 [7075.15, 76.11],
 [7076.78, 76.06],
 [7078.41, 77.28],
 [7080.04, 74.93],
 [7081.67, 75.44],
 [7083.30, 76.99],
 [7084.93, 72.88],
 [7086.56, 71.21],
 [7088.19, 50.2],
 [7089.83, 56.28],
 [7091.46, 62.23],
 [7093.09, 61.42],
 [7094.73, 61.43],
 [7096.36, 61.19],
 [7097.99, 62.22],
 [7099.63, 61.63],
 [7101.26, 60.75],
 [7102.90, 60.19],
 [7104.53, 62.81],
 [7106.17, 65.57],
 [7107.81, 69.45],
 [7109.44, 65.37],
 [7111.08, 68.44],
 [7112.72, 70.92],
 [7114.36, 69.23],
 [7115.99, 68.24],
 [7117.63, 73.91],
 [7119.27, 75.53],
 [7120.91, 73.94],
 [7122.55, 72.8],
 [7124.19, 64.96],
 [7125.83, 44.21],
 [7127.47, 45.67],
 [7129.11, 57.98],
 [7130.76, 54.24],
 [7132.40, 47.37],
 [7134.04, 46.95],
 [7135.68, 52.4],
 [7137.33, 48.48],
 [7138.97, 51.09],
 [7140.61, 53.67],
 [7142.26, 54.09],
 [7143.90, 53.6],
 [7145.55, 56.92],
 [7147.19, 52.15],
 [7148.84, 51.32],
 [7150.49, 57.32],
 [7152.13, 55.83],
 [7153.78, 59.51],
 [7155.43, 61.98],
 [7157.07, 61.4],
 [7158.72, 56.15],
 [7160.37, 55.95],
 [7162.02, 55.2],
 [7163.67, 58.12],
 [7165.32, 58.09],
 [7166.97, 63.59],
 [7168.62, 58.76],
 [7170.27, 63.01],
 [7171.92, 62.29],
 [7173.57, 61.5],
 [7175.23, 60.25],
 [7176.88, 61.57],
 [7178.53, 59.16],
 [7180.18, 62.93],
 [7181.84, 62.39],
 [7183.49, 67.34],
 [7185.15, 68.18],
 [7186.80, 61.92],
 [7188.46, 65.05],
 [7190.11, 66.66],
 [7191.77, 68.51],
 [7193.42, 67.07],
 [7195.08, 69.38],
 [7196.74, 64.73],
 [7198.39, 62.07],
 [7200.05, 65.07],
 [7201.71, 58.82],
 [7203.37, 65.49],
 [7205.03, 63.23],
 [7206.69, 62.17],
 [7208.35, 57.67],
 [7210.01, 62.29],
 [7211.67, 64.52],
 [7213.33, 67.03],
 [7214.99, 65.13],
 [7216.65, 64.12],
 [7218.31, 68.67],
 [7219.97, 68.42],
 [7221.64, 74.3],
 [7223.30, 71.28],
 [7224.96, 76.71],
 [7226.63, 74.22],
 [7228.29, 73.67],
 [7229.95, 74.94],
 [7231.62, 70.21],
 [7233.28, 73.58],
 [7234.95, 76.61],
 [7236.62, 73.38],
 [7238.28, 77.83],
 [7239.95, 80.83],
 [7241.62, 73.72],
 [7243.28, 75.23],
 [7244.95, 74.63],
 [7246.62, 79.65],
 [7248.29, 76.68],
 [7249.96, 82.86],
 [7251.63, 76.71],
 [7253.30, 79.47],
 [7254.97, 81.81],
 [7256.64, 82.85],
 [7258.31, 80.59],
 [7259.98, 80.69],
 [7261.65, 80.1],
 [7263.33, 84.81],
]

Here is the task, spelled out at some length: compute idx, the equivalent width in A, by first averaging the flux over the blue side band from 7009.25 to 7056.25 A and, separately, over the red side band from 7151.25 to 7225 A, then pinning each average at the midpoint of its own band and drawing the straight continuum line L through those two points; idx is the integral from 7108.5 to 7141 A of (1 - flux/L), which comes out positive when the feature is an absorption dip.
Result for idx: 5.50 A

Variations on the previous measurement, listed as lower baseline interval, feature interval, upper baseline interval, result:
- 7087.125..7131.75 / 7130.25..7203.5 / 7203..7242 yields 8.11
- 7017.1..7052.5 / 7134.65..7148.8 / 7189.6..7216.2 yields 3.97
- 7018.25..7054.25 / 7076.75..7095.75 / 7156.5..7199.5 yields 2.80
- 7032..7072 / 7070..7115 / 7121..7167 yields 1.41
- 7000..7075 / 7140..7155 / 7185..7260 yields 3.99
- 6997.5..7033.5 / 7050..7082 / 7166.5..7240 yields 1.62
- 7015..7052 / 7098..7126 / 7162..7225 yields 3.52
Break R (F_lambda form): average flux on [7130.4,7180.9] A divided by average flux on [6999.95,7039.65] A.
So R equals 0.7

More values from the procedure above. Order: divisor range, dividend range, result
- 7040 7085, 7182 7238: 0.86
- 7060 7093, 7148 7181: 0.85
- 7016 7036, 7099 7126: 0.79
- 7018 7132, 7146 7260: 0.91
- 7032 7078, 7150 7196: 0.77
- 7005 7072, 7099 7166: 0.73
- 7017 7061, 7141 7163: 0.66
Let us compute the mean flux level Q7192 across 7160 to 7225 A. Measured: 63.9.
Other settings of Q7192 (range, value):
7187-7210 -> 64.1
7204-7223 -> 65.4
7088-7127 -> 64.4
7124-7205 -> 58.8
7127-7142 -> 51.1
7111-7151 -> 58.4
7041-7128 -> 71.2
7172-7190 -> 63.1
